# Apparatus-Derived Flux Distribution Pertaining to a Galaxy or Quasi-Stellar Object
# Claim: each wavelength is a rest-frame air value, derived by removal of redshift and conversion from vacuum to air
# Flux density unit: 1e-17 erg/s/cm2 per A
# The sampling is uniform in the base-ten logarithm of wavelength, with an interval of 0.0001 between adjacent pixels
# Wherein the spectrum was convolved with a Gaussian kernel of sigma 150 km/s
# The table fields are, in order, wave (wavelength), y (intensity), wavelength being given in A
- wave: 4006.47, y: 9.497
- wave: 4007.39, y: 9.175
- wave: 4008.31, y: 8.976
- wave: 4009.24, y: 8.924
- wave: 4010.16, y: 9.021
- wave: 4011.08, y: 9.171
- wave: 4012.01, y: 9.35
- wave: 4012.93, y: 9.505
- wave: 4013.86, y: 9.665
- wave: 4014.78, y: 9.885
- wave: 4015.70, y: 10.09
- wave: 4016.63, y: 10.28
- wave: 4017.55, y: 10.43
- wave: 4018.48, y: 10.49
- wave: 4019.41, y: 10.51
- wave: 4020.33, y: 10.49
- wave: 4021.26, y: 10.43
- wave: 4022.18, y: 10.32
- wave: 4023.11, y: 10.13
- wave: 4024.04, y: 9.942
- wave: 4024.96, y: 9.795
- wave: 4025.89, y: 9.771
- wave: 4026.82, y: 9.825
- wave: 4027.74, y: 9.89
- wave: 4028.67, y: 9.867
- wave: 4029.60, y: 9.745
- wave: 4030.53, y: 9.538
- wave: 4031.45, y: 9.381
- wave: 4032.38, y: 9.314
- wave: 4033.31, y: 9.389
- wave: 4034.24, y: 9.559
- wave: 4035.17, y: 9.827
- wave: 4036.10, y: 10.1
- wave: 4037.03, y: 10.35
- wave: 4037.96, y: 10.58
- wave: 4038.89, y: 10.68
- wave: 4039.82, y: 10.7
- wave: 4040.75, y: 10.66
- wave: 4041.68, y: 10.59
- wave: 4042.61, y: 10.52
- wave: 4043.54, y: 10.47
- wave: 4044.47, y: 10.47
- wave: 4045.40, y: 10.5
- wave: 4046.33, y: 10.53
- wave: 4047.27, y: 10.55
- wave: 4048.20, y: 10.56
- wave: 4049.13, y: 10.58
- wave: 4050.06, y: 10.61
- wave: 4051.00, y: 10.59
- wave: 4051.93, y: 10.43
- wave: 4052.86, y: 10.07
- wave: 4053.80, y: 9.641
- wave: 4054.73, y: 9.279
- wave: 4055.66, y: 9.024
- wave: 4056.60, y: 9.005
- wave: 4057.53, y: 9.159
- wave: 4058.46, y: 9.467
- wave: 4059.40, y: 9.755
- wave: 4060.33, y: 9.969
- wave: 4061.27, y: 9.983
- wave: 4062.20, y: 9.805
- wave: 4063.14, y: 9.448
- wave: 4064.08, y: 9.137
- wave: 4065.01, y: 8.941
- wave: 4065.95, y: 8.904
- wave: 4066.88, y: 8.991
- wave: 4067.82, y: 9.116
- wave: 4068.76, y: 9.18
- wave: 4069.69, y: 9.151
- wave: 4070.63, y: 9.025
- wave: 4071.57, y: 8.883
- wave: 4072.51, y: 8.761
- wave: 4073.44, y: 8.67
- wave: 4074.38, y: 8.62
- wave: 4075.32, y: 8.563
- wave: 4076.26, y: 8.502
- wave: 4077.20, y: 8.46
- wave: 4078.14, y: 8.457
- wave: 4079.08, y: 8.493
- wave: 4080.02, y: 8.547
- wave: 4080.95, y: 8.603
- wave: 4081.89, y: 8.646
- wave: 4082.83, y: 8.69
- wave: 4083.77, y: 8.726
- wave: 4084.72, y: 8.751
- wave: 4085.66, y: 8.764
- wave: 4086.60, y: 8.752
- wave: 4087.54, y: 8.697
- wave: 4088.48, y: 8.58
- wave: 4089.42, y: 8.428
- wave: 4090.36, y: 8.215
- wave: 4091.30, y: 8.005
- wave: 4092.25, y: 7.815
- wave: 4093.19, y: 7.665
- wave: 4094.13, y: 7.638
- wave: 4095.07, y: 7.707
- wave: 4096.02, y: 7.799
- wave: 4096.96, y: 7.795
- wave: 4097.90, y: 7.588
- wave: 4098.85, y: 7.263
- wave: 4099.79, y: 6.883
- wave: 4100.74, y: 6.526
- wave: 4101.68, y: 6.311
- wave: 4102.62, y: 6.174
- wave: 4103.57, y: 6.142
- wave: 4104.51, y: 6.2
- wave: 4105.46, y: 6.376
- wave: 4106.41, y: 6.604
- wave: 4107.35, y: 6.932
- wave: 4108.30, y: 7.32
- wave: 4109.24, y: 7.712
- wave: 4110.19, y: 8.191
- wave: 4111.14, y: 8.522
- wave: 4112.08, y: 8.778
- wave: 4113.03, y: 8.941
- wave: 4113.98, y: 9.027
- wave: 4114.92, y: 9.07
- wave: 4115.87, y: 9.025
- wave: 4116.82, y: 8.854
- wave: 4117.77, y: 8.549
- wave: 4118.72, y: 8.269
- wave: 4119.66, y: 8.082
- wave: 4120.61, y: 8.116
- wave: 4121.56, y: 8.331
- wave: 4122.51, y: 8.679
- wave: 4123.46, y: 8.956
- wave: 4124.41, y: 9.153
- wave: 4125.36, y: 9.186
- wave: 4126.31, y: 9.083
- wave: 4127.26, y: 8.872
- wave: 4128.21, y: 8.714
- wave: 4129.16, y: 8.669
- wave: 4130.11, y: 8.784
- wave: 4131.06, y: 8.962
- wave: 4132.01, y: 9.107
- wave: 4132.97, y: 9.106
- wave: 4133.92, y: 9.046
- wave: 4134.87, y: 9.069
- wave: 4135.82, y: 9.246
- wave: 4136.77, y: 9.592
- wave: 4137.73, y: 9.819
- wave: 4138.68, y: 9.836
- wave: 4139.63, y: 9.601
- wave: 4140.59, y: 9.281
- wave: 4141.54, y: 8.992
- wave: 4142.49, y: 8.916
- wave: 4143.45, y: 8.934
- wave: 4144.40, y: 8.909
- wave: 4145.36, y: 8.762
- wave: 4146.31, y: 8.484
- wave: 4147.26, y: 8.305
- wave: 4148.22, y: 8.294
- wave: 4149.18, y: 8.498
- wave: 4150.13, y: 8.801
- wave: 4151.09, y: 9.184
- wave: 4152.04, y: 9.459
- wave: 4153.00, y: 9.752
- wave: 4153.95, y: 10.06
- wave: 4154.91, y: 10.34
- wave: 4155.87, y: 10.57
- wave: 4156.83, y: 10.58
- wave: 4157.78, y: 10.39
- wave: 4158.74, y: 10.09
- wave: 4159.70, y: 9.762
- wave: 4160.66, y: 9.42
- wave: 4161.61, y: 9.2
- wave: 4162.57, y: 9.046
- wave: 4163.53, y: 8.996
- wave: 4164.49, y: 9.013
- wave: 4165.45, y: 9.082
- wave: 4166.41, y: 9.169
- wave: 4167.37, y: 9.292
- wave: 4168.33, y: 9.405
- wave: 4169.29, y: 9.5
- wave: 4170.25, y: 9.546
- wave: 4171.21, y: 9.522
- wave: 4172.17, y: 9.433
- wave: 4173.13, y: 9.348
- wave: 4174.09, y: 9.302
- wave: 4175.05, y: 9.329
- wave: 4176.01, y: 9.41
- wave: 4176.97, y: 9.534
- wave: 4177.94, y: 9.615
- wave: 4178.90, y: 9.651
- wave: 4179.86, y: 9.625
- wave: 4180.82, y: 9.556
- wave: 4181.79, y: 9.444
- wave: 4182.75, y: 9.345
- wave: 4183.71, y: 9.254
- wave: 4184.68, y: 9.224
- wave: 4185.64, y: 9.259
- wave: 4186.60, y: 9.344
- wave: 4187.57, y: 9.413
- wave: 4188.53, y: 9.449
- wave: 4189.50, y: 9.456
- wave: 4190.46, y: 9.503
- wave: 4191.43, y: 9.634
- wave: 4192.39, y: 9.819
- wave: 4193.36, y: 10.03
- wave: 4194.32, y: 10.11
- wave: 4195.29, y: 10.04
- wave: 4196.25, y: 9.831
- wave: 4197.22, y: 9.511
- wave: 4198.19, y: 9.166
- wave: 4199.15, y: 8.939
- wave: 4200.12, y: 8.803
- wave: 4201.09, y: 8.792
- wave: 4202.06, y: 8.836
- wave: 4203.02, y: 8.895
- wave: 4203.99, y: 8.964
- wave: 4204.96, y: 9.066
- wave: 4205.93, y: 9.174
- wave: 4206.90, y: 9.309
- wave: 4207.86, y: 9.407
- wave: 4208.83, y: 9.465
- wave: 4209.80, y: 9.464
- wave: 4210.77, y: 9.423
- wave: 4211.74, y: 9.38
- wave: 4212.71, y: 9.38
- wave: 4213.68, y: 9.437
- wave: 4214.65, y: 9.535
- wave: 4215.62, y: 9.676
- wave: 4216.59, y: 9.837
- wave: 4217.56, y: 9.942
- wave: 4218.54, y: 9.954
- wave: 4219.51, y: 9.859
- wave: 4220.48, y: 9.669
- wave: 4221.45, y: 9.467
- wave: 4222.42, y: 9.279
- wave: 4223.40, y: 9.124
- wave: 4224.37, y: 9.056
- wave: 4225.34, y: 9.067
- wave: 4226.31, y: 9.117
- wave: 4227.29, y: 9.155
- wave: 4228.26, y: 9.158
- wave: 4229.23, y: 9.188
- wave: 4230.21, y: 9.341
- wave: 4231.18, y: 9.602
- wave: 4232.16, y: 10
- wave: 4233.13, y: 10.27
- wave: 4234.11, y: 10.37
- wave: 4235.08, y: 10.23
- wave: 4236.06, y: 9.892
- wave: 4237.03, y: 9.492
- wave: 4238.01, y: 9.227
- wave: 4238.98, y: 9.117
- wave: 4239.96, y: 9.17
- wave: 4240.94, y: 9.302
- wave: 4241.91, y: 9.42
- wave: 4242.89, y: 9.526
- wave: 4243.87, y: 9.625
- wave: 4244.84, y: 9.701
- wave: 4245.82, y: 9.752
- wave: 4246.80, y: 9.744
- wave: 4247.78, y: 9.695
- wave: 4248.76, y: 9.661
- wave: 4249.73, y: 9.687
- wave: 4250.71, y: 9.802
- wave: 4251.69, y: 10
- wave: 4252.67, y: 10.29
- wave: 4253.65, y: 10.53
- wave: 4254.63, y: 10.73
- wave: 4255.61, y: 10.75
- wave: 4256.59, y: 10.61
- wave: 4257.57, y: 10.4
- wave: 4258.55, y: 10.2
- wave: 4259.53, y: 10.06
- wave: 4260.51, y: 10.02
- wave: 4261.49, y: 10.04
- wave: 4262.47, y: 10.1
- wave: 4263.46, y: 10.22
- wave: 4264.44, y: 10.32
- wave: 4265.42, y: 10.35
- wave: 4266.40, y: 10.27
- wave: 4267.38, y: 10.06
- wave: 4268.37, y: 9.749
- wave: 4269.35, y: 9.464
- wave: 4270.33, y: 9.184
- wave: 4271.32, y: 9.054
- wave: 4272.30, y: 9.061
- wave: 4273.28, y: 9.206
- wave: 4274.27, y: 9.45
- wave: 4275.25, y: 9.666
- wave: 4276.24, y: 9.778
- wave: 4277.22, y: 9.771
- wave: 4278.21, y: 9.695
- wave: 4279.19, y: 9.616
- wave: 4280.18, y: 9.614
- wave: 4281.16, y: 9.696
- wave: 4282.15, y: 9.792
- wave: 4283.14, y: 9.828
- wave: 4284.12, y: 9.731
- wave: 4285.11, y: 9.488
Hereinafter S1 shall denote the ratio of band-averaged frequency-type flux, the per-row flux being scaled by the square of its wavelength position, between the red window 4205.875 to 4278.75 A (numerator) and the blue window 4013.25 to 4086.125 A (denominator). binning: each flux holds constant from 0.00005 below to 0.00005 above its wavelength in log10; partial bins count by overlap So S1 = 1.10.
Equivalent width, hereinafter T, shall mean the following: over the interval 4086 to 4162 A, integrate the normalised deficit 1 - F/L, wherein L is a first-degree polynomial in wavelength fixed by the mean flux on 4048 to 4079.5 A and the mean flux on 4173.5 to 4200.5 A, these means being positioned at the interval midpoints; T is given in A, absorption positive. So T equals 6.7 A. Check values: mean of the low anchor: 9.32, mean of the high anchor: 9.49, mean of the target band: 8.57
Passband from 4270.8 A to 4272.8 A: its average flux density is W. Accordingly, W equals 9.06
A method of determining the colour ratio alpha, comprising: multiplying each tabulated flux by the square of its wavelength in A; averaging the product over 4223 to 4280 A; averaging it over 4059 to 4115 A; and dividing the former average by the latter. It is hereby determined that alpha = 1.27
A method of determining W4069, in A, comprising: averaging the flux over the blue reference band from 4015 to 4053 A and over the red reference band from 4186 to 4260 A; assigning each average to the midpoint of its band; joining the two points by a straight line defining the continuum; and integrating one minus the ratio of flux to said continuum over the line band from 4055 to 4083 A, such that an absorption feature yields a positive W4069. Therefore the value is 3.0 A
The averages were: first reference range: 10.2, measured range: 9.01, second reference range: 9.6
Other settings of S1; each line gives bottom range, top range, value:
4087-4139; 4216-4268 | 1.27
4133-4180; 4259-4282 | 1.10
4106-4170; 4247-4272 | 1.18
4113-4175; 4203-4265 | 1.10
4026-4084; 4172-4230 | 1.05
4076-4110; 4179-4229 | 1.28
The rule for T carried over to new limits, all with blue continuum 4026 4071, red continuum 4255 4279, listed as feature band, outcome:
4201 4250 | 2.05 A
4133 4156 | 1.52 A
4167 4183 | 0.67 A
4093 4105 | 3.44 A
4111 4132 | 2.34 A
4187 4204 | 0.81 A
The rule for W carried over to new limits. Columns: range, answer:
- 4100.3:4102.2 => 6.44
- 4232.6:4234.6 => 10.3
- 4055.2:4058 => 9.07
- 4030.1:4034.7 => 9.44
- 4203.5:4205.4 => 8.99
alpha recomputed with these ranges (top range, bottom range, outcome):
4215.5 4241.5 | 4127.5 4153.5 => 1.10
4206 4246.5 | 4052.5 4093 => 1.15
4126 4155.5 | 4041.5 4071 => 0.97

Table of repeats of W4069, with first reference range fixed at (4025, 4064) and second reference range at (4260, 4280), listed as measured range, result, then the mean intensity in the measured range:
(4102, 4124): 4.4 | 7.94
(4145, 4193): 2.2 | 9.41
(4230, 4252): 0.2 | 9.68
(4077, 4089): 1.6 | 8.63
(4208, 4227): 0.6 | 9.47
